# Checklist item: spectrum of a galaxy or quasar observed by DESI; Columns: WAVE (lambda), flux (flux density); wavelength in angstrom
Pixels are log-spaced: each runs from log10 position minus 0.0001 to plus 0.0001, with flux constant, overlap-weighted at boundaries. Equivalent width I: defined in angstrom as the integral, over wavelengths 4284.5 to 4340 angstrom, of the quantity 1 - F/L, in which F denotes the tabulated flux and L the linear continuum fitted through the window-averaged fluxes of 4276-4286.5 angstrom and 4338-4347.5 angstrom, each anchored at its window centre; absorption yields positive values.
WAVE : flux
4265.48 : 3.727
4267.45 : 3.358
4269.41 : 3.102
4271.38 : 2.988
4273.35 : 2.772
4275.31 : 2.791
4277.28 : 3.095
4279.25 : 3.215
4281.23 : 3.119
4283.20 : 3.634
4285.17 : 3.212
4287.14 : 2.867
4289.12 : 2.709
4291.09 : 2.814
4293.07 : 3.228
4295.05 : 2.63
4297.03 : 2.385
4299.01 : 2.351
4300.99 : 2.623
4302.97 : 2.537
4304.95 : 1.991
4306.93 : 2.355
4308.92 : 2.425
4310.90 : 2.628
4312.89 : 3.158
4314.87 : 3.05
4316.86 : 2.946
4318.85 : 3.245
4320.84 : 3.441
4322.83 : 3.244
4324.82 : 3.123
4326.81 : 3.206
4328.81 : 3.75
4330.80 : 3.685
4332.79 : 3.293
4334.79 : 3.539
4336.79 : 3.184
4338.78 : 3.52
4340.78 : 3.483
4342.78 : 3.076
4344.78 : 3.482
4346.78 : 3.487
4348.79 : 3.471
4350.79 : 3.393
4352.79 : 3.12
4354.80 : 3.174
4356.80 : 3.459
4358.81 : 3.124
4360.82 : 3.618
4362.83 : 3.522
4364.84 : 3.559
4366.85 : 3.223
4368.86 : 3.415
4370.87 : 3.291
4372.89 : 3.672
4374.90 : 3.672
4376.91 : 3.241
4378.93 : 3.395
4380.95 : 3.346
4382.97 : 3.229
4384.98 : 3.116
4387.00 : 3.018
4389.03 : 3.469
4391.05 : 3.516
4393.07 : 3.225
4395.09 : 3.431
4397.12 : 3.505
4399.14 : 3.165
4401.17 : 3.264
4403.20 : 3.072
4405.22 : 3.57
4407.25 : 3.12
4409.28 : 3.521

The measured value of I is 5.9 angstrom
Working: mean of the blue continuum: 3.23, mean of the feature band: 2.97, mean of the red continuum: 3.4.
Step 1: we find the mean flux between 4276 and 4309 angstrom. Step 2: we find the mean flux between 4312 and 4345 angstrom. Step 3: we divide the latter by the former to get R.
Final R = 1.19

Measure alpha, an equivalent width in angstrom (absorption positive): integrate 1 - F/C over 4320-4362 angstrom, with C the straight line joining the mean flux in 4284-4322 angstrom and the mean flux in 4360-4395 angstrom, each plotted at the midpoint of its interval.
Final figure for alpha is -4.0 angstrom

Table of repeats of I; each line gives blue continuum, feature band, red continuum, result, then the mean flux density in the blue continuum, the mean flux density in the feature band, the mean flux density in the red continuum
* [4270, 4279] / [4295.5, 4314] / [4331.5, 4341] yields 3.9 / 2.95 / 2.5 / 3.41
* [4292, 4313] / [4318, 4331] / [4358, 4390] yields -2.6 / 2.55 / 3.37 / 3.37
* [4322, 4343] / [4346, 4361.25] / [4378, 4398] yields 0.1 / 3.39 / 3.34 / 3.32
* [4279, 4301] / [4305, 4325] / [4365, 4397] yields 0.8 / 2.9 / 2.91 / 3.36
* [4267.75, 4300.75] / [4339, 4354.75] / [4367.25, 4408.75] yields -0.9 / 2.93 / 3.35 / 3.34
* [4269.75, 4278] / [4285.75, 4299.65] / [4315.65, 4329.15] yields 1.4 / 2.92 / 2.73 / 3.25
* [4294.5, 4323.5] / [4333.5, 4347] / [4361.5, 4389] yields -1.6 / 2.73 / 3.39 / 3.37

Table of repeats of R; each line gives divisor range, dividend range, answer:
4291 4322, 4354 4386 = 1.23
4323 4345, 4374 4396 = 0.98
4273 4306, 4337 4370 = 1.20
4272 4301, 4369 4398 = 1.16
